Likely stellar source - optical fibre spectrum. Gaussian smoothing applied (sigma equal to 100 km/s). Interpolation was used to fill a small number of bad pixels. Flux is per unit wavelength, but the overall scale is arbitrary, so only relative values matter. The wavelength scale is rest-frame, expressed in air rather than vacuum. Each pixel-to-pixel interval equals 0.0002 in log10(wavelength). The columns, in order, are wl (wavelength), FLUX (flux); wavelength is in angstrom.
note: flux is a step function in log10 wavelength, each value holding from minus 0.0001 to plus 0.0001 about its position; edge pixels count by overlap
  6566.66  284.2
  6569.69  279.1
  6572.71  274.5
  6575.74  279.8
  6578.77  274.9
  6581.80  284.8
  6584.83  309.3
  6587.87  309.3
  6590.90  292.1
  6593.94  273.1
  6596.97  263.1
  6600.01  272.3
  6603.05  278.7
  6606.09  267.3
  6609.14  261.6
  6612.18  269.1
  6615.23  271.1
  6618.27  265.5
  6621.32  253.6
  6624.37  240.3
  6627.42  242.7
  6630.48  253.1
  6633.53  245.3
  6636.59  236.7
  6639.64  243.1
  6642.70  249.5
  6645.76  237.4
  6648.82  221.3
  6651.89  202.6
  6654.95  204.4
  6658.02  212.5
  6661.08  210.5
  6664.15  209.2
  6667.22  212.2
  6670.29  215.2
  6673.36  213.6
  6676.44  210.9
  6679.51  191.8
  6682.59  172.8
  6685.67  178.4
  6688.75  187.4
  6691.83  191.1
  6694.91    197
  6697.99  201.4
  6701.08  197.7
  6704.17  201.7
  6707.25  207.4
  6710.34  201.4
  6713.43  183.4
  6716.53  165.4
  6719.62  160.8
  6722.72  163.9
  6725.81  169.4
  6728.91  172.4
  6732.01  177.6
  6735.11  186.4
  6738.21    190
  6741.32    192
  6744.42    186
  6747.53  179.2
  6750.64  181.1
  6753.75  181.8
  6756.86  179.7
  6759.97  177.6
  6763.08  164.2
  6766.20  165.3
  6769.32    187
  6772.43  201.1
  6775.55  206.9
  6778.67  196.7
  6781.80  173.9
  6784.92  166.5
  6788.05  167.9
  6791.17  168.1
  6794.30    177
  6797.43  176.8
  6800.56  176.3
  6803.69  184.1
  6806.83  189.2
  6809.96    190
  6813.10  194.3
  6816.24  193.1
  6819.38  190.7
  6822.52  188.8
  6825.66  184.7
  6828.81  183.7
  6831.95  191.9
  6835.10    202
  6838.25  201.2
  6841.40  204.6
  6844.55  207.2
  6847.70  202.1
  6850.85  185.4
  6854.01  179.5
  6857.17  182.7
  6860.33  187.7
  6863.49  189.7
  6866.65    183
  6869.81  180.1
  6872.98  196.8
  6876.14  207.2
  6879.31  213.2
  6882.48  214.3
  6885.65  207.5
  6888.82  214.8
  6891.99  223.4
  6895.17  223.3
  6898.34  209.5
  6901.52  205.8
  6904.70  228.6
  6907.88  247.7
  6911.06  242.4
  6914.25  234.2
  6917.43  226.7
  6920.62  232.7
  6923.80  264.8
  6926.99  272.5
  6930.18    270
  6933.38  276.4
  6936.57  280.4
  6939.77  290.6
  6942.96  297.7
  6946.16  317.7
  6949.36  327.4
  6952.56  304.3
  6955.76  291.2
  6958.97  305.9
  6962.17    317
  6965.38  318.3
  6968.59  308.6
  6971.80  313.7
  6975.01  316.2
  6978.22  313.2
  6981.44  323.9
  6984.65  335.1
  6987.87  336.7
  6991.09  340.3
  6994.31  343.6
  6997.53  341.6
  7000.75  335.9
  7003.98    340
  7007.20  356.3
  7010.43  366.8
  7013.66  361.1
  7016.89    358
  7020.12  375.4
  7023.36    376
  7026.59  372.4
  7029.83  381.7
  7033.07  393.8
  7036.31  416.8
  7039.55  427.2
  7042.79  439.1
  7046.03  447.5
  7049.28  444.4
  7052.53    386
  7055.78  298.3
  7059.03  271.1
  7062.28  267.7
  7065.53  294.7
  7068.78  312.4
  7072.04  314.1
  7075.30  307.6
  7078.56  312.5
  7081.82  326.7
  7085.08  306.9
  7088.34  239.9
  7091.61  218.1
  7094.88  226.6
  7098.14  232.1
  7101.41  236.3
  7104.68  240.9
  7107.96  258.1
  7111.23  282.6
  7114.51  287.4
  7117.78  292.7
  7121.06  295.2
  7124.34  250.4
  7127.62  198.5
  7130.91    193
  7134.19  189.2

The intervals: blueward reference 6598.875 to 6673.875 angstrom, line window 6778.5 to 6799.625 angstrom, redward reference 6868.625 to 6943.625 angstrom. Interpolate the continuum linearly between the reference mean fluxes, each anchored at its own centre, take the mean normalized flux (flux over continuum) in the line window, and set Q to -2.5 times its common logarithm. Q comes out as 0.34 mag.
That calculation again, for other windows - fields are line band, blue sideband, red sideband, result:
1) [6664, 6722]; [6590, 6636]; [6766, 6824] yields 0.18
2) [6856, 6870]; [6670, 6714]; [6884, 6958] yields 0.29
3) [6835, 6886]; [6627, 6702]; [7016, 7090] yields 0.40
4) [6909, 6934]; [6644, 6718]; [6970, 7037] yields 0.24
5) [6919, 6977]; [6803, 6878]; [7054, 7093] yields -0.24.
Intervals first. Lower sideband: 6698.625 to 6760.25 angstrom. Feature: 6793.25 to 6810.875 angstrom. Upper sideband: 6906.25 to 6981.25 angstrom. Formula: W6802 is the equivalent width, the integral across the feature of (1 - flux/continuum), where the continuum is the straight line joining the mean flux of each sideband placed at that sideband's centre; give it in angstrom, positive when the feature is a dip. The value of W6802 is 2.9 angstrom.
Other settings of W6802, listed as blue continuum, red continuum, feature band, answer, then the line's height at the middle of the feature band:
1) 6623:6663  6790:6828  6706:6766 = 7.4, 205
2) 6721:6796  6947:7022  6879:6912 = 6.2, 272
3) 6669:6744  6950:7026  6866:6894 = 7.3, 278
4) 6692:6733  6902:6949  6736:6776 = 3.5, 201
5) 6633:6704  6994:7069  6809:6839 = 9.1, 276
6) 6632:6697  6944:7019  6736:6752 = 3.7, 241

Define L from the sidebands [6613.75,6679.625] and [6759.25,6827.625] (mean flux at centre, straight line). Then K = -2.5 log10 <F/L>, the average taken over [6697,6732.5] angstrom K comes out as 0.14 mag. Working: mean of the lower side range 230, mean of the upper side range 183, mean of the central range 183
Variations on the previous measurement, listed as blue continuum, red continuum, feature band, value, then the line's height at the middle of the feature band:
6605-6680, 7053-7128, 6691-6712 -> 0.20 mag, 239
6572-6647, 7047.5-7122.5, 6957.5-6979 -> -0.11 mag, 284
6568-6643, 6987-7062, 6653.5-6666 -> 0.32 mag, 281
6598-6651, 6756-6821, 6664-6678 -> 0.10 mag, 233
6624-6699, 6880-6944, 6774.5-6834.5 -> 0.24 mag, 231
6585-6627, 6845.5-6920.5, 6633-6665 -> 0.17 mag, 261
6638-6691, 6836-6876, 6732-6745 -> 0.09 mag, 203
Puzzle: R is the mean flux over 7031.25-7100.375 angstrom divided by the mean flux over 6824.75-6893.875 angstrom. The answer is 1.7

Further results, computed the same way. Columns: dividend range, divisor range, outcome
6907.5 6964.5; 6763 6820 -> 1.53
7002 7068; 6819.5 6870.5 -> 1.92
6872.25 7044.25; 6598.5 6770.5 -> 1.45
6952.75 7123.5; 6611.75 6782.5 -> 1.60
